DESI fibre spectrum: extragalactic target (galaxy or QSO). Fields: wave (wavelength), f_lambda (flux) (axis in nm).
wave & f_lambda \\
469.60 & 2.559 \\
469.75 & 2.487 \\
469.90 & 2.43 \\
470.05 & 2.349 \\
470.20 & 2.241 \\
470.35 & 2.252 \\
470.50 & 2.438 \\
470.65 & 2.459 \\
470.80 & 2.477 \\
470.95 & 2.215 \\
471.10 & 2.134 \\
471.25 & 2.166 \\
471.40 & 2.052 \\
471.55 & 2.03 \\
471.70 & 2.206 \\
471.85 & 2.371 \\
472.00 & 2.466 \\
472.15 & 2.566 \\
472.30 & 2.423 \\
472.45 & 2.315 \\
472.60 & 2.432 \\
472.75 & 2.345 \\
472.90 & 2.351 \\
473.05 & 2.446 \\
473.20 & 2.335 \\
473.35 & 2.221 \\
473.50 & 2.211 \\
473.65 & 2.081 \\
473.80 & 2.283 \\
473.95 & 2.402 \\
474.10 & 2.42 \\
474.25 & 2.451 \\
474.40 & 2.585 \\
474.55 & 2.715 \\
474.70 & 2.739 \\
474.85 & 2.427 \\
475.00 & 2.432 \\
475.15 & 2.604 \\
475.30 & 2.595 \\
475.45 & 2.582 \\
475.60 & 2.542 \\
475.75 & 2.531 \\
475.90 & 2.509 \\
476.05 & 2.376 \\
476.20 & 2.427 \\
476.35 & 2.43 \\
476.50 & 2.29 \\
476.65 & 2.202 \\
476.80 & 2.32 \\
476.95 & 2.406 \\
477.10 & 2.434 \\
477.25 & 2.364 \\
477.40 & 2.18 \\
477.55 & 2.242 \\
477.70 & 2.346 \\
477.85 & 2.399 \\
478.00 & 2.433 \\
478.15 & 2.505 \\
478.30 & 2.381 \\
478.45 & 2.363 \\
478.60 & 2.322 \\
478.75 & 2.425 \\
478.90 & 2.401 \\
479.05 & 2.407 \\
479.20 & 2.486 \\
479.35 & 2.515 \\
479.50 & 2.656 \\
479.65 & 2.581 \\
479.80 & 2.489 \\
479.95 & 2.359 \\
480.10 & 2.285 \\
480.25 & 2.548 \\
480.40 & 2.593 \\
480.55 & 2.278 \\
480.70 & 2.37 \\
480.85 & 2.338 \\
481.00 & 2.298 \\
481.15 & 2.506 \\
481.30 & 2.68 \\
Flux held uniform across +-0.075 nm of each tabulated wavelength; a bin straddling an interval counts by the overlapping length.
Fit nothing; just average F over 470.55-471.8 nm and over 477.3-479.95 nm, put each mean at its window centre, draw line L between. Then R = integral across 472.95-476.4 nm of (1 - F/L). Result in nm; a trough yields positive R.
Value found -0.20 nm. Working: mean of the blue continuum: 2.22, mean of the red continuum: 2.42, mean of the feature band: 2.45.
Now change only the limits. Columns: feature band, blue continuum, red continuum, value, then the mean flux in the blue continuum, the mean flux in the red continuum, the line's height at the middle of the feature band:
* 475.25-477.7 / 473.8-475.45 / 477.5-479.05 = 0.06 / 2.53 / 2.39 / 2.46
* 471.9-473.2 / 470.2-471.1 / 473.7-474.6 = 0.00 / 2.34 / 2.46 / 2.4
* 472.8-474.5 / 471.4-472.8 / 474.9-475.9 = 0.06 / 2.33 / 2.54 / 2.43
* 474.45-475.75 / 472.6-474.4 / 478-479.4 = -0.12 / 2.34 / 2.42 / 2.36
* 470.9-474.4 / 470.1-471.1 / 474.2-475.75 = 0.19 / 2.33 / 2.57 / 2.44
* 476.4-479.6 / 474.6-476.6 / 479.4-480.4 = 0.14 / 2.5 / 2.5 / 2.5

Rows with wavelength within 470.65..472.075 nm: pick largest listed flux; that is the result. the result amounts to 2.477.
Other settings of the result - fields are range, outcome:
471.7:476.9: 2.739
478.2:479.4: 2.515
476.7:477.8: 2.434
